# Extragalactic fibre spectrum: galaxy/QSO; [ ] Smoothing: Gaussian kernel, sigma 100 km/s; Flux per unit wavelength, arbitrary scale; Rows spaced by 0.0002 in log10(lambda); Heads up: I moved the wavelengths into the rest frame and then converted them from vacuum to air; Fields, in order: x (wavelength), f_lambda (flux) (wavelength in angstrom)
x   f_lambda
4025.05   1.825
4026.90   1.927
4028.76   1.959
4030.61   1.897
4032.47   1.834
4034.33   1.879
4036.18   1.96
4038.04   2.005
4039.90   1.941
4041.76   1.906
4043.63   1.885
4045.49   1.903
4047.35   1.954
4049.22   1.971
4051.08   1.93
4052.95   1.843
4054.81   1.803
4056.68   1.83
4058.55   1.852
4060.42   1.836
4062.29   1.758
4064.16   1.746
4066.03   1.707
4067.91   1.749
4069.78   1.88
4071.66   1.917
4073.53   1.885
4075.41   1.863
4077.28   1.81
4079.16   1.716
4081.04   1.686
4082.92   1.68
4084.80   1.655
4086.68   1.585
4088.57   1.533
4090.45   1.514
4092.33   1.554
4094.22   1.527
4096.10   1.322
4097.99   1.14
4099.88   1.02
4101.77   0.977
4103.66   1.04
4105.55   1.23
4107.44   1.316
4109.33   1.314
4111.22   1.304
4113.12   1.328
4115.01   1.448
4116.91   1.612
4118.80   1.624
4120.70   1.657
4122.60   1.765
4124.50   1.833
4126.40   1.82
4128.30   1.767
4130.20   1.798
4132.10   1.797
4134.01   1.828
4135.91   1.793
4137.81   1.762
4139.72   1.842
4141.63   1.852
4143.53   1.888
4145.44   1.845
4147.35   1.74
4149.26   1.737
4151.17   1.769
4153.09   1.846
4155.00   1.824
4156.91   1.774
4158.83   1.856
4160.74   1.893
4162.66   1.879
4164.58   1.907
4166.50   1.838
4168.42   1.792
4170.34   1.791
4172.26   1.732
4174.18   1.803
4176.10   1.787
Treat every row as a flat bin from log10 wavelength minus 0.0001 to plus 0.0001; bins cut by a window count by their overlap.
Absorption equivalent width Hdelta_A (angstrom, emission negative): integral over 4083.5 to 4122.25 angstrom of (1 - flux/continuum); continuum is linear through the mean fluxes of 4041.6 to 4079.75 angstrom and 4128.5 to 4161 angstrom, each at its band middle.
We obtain 9.2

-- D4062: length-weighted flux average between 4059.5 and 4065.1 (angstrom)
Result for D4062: 1.78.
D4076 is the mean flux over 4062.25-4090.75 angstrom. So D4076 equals 1.73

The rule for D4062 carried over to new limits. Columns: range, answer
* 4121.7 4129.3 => 1.8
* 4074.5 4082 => 1.77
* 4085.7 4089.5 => 1.56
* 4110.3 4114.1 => 1.32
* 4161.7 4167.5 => 1.87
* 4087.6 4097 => 1.49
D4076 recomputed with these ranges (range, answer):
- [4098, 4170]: 1.65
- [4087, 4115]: 1.31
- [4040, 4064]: 1.87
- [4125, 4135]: 1.8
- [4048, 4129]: 1.61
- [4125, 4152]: 1.8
